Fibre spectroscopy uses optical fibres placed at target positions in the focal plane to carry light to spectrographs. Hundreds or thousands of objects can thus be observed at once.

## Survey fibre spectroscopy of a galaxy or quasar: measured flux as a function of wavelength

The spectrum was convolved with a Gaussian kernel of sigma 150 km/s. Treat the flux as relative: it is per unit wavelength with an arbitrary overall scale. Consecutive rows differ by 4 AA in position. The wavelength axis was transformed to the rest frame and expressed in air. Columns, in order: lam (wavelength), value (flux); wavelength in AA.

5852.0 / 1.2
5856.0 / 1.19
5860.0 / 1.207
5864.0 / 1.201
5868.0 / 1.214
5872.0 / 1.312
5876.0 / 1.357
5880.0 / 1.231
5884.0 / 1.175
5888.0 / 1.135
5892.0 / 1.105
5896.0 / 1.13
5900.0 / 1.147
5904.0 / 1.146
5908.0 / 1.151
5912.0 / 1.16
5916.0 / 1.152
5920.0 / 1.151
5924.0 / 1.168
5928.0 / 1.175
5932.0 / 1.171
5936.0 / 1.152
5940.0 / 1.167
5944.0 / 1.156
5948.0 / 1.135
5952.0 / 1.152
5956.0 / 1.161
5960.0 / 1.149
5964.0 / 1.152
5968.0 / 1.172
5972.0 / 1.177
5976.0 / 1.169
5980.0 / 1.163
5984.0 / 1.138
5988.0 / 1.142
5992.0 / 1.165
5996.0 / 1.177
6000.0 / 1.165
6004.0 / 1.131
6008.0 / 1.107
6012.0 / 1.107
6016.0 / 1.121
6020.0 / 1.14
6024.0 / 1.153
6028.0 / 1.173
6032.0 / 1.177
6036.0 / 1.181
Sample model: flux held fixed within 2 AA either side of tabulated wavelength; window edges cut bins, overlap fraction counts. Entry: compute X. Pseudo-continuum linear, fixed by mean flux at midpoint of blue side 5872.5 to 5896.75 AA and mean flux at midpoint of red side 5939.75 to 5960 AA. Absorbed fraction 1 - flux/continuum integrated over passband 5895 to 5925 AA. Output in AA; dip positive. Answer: 0.8 AA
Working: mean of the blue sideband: 1.2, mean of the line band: 1.15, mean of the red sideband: 1.15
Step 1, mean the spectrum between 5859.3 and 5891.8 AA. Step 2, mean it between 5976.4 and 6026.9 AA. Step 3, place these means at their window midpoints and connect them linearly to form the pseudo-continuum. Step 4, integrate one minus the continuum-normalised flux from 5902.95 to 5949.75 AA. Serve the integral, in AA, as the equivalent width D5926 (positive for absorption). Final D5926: 1.3 AA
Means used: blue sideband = 1.22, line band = 1.16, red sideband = 1.14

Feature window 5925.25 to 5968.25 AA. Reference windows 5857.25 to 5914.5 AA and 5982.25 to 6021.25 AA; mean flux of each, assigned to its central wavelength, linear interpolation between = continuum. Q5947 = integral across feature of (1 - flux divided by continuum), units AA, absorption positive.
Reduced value 0.2 AA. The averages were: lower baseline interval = 1.19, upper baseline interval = 1.14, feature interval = 1.16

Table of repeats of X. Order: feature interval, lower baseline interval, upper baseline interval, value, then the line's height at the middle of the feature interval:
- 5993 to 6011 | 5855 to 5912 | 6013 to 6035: 0.22 AA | 1.16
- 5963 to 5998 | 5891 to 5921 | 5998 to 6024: -0.85 AA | 1.13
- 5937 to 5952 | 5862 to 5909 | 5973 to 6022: 0.19 AA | 1.17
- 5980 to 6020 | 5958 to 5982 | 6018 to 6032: 0.70 AA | 1.16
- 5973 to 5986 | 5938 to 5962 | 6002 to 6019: -0.25 AA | 1.14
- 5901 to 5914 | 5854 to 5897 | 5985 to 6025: 0.42 AA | 1.19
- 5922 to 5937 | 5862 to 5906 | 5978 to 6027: 0.10 AA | 1.18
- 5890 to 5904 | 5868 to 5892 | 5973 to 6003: 1.00 AA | 1.22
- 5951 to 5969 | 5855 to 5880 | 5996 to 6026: 0.28 AA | 1.18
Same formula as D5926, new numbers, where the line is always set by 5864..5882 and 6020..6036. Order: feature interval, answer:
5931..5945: 0.7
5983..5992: 0.4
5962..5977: 0.5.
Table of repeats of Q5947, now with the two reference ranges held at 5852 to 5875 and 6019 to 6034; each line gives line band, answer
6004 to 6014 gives 0.5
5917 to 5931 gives 0.5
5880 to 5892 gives 0.6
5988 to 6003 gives 0.2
